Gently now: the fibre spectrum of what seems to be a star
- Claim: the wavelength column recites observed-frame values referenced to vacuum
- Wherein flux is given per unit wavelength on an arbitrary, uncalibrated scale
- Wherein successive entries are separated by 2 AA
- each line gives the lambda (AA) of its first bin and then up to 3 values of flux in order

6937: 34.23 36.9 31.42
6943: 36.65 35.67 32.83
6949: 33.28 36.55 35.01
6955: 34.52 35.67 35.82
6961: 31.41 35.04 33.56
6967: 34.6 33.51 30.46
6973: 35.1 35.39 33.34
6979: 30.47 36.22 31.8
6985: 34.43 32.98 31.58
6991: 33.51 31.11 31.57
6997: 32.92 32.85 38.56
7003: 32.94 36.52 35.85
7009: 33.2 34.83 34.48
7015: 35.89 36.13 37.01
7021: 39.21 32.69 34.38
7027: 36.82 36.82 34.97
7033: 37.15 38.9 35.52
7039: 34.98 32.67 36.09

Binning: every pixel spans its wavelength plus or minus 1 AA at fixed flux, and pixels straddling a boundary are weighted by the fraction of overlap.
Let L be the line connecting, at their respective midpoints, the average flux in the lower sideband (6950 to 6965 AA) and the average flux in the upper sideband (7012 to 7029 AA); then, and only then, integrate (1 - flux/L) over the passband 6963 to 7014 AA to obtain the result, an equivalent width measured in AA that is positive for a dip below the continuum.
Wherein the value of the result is 2.3 AA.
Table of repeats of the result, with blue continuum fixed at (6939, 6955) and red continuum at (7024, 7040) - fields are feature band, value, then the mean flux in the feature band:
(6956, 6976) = 0.5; 34.1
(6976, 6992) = 1.0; 33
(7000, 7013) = 0.2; 35.3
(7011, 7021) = -0.1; 36.1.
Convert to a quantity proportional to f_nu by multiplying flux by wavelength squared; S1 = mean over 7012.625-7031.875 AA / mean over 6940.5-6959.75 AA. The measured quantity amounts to 1.05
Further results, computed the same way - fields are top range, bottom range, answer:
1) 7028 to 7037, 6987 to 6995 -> 1.16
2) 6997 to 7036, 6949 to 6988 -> 1.06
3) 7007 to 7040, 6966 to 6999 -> 1.10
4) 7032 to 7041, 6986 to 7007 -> 1.09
